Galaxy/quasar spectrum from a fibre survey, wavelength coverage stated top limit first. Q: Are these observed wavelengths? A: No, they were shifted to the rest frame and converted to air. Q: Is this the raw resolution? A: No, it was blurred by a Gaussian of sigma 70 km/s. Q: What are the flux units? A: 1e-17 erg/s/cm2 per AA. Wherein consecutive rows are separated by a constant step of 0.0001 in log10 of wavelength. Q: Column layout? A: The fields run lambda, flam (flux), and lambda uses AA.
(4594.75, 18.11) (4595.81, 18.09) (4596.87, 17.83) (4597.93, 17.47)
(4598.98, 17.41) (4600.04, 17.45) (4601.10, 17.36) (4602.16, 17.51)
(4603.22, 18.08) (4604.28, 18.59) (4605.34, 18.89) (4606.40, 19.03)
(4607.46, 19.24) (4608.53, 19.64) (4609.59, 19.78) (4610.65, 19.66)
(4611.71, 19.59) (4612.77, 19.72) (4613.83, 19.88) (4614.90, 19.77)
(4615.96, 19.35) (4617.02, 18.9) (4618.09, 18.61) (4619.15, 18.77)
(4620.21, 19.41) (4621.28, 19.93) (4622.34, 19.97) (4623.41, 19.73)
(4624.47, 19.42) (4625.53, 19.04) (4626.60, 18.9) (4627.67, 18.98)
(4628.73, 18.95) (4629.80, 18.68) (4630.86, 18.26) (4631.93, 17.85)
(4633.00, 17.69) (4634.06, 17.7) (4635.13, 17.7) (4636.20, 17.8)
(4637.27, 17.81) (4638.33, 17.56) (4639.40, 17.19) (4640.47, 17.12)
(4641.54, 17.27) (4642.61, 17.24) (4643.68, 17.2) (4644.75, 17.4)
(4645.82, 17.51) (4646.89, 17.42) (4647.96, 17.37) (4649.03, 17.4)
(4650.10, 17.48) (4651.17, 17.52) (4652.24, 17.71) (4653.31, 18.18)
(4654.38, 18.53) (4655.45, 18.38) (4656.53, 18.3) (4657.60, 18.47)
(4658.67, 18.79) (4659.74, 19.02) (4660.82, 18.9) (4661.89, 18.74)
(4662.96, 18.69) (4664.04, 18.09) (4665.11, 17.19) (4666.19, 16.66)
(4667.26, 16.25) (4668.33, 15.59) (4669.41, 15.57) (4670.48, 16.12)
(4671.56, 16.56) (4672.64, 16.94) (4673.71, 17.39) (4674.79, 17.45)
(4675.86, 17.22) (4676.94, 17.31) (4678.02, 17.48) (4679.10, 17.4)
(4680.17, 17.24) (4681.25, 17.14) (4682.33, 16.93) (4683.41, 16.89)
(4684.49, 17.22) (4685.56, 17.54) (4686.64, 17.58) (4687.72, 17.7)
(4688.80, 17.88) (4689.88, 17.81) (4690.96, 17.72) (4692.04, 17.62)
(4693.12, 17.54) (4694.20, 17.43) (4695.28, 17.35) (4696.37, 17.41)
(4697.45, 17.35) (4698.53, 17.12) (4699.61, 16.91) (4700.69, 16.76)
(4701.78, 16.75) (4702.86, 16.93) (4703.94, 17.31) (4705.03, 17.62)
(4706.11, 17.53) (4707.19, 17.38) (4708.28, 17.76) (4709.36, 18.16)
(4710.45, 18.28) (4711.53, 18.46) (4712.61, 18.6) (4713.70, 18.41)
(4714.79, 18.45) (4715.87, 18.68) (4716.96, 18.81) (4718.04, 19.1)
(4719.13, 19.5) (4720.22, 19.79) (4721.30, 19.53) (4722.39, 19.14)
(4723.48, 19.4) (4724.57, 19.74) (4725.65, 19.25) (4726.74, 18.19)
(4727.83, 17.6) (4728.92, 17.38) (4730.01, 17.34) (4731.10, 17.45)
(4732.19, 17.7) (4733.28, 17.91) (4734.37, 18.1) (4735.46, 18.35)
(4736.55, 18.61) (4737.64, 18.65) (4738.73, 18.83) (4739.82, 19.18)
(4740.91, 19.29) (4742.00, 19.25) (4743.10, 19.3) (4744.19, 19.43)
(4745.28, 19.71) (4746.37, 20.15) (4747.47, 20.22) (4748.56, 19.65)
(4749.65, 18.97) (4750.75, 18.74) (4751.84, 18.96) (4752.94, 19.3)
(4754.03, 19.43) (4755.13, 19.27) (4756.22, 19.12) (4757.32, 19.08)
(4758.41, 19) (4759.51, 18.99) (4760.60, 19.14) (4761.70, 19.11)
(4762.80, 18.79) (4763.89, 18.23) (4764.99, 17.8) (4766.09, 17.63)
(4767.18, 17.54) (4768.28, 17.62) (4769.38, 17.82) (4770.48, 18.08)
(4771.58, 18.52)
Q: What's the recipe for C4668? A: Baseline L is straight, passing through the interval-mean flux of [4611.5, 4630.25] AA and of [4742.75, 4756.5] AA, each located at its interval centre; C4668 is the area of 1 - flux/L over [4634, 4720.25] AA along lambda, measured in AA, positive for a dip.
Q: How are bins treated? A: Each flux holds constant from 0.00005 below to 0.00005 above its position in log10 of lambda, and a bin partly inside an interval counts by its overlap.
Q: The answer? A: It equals 7.7 AA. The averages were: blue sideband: 19.3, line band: 17.6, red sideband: 19.4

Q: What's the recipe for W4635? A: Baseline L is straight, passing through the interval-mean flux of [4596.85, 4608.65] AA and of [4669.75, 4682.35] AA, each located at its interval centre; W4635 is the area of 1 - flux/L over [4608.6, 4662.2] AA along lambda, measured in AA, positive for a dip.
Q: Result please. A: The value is -2.3 AA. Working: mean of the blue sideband 18.2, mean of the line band 18.5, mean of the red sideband 17.1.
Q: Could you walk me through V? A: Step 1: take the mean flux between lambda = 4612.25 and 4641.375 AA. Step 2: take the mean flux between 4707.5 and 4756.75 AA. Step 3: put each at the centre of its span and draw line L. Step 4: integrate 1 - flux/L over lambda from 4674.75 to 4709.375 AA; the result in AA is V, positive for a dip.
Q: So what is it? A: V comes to 2.6 AA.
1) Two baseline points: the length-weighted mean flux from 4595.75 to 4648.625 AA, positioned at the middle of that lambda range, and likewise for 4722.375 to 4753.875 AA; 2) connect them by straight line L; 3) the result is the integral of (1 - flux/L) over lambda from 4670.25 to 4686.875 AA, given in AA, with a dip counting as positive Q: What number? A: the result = 1.3 AA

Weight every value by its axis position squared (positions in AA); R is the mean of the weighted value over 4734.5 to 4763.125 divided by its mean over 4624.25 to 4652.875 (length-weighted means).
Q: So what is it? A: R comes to 1.13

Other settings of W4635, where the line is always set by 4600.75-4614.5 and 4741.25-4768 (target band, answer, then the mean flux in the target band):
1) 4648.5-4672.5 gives 1.8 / 17.6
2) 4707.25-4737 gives 0.8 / 18.5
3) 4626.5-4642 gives 0.9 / 17.9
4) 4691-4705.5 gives 1.3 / 17.2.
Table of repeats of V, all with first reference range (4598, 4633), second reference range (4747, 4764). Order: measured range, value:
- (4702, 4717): 0.9 AA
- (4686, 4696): 0.7 AA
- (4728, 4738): 0.6 AA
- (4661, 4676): 1.5 AA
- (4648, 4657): 0.5 AA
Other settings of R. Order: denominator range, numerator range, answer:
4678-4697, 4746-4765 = 1.13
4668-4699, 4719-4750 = 1.12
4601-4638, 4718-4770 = 1.05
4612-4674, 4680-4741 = 1.03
